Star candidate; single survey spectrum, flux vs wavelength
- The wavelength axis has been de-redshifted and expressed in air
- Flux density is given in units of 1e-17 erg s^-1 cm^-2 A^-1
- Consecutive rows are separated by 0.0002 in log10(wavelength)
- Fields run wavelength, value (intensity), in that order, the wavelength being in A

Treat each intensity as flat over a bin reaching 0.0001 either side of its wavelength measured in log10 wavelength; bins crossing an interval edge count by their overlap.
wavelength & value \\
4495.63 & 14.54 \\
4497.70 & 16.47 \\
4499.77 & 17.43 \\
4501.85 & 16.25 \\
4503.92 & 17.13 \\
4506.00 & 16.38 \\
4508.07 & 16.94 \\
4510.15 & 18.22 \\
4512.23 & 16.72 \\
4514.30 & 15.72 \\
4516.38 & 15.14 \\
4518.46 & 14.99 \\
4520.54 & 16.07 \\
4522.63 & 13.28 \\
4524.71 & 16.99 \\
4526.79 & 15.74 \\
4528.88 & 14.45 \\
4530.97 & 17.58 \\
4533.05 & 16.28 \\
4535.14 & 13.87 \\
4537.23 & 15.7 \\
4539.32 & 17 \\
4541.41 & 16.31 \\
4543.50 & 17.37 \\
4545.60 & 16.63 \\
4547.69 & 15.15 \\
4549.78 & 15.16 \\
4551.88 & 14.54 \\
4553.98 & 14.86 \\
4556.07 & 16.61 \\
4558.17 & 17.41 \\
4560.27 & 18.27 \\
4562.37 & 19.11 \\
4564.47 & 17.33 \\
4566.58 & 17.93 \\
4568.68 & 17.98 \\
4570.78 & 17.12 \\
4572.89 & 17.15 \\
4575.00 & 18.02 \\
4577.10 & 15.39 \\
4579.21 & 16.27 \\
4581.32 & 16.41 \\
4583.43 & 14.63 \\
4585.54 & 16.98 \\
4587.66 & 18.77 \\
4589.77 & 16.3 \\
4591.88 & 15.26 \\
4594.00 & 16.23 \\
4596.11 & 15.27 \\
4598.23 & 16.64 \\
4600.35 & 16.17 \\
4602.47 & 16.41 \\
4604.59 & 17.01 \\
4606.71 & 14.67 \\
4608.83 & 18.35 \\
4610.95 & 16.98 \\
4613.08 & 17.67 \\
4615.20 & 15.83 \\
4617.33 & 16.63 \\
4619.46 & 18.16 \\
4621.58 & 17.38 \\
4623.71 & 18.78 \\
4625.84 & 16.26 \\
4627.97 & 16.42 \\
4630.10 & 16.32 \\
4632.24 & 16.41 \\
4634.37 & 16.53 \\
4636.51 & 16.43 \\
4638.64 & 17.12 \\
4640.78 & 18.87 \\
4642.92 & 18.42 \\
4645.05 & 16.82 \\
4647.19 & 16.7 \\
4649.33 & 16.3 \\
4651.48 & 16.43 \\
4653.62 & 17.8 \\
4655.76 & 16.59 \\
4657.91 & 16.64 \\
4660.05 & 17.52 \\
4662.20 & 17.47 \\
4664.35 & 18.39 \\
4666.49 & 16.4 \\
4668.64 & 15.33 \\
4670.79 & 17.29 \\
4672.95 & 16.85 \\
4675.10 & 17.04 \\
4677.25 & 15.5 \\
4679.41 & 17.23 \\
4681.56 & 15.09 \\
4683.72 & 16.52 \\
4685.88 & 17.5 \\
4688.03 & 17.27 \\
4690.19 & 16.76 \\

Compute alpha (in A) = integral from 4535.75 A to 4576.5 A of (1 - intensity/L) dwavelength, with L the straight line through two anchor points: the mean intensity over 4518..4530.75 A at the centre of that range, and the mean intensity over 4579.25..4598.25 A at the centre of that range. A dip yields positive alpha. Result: -2.4 A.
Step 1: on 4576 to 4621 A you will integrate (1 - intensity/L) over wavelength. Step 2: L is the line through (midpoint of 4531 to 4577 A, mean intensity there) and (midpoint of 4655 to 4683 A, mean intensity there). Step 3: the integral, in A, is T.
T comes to 0.5 A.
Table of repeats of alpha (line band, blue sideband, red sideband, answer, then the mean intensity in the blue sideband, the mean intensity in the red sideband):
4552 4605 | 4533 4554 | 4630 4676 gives -2.01 A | 15.7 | 17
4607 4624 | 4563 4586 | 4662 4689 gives -0.47 A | 16.9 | 16.7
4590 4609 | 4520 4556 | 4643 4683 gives 0.14 A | 15.7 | 16.8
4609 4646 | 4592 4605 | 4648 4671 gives -1.41 A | 16.2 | 16.9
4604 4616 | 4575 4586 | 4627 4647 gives -0.13 A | 16.1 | 17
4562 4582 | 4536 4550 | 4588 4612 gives -1.13 A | 16.2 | 16.4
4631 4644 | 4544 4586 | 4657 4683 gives -0.45 A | 16.7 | 16.7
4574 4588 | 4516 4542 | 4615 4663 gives -0.18 A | 15.6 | 17.1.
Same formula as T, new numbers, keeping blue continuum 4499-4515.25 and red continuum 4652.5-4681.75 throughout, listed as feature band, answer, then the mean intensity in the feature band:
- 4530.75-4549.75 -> 0.8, 16.1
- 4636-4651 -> -0.3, 17.2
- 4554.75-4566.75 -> -0.6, 17.7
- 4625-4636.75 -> 0.3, 16.4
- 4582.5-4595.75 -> 0.4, 16.3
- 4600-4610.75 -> 0.2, 16.6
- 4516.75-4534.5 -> 1.3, 15.6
